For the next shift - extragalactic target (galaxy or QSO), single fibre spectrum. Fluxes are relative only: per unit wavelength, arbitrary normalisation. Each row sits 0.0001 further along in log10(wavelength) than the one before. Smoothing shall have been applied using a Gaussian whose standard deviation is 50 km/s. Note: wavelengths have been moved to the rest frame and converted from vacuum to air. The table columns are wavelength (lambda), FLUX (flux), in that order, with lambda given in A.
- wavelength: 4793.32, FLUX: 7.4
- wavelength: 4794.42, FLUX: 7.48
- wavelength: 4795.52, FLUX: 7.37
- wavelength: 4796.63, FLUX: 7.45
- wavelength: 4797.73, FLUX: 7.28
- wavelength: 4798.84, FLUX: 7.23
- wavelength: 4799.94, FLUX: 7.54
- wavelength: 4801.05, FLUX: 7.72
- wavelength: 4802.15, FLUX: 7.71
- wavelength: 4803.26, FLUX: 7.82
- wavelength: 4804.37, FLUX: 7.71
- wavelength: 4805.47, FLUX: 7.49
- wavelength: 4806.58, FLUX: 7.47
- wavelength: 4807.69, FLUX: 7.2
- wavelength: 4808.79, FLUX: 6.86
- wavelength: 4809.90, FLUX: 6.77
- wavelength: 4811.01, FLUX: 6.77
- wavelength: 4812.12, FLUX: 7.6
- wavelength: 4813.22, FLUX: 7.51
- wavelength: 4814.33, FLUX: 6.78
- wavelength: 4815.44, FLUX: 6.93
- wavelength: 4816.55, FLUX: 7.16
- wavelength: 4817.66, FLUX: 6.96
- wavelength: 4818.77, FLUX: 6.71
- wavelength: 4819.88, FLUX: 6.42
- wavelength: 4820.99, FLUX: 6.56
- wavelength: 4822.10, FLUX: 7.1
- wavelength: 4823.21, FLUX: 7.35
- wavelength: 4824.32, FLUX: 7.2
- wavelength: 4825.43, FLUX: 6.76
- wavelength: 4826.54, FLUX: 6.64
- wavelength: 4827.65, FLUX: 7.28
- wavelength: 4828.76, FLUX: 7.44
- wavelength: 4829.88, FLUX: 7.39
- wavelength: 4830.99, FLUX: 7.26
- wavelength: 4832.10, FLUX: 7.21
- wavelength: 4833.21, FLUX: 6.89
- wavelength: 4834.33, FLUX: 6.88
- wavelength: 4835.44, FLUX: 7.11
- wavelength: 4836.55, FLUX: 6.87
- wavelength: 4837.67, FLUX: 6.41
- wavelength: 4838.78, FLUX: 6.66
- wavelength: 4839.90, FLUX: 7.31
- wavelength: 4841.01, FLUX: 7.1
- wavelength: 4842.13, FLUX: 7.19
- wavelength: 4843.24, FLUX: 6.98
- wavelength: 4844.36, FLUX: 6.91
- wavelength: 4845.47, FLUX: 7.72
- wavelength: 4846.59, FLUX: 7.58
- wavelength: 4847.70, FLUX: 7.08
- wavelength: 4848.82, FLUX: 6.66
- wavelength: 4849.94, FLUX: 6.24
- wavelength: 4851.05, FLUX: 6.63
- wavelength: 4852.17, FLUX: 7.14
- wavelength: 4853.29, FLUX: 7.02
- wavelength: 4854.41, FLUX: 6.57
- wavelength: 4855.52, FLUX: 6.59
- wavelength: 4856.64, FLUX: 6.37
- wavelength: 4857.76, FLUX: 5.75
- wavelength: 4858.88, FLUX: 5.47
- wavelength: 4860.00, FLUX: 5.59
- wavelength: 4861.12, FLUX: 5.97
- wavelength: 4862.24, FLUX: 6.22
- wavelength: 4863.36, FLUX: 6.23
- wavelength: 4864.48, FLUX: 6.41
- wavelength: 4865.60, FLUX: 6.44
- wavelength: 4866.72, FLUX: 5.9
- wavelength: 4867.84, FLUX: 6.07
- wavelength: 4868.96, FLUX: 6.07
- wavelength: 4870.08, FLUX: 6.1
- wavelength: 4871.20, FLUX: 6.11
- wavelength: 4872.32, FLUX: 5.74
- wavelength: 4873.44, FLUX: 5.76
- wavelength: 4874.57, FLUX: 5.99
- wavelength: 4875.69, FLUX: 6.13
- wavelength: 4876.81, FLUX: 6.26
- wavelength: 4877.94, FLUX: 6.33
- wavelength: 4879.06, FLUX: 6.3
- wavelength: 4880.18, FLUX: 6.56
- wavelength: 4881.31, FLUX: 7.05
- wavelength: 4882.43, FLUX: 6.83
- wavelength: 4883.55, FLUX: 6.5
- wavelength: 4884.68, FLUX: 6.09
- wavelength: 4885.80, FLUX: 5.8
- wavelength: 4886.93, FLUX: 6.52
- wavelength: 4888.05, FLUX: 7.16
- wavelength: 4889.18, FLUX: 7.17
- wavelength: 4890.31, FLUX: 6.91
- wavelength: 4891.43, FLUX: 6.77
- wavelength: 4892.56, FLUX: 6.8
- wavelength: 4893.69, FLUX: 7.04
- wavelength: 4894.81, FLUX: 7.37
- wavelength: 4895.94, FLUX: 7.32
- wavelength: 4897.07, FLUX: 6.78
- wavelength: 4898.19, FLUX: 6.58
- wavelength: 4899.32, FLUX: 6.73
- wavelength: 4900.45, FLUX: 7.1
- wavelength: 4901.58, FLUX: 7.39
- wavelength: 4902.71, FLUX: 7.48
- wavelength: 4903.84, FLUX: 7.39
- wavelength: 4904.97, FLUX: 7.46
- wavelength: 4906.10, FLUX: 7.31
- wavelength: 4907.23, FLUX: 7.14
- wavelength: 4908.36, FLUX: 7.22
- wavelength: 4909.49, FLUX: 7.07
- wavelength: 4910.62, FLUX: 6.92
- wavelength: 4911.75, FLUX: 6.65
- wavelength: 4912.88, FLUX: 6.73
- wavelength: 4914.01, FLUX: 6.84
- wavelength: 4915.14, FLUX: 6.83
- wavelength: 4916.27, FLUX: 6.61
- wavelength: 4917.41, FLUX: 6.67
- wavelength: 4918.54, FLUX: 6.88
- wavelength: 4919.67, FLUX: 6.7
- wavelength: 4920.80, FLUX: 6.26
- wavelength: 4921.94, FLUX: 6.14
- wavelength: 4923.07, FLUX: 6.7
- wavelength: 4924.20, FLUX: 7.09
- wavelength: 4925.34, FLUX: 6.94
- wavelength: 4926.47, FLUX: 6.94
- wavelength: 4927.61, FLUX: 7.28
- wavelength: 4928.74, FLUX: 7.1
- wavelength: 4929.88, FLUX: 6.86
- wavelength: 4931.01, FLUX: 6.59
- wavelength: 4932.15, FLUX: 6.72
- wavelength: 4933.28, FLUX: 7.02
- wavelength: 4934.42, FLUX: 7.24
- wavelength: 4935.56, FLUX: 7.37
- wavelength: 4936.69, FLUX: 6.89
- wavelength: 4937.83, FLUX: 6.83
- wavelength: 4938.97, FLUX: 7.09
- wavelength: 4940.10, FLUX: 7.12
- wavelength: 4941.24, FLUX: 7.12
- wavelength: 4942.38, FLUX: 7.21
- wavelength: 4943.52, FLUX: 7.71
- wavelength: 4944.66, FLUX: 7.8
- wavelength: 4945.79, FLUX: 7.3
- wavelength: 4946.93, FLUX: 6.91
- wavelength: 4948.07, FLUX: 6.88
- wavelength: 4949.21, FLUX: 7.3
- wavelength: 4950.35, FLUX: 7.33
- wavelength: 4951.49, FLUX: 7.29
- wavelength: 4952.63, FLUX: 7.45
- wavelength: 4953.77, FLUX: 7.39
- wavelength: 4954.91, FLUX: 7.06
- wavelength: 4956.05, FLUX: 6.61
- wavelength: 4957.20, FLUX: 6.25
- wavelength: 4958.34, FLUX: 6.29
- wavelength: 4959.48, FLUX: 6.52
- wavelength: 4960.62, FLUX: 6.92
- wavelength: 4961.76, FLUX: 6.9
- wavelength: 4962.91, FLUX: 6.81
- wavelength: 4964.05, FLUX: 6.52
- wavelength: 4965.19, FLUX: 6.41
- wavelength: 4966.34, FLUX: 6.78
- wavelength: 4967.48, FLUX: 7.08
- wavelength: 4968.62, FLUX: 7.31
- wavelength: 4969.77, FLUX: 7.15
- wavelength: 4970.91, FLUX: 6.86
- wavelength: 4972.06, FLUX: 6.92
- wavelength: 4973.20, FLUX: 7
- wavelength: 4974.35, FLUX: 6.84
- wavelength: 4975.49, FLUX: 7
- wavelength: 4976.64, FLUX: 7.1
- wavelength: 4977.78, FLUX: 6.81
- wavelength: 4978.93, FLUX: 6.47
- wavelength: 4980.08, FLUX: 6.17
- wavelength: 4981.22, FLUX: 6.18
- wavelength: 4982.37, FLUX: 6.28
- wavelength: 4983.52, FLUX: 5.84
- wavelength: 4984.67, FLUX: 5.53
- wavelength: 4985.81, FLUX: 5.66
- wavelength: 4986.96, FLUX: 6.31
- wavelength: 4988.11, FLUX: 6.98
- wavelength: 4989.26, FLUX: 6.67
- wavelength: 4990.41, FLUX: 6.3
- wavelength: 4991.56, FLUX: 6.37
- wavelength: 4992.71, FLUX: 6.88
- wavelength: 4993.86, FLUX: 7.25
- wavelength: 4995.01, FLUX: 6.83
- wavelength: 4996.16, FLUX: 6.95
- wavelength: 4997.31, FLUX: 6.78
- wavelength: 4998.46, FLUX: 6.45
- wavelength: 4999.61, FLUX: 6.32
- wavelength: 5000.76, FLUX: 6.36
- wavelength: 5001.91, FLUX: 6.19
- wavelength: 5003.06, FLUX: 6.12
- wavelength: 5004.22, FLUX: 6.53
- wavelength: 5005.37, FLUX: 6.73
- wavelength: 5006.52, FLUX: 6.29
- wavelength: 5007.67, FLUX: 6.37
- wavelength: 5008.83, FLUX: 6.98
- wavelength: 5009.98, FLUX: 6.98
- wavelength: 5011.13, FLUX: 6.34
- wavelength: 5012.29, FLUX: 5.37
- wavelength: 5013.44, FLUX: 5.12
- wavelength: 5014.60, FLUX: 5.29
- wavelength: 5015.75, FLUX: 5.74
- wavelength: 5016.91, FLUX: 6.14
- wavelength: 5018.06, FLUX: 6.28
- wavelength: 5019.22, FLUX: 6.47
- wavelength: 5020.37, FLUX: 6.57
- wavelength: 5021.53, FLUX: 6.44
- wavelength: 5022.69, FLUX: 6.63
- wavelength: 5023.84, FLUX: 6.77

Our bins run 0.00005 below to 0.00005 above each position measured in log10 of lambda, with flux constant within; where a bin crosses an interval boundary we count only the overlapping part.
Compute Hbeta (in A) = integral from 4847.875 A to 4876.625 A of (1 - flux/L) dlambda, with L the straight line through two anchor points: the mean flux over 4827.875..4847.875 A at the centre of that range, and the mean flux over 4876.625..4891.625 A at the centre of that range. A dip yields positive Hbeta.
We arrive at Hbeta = 2.6 A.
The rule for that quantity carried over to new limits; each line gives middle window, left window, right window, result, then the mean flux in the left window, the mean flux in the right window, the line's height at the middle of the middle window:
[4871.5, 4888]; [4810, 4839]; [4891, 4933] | 1.55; 6.99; 6.93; 6.95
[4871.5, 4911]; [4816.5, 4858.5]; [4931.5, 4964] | 1.18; 6.91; 7.04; 6.97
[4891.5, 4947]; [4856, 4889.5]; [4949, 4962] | -3.21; 6.22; 6.93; 6.62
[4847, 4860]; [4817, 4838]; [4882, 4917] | 0.90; 6.98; 6.92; 6.96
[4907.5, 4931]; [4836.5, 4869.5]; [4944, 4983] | -0.23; 6.57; 6.88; 6.75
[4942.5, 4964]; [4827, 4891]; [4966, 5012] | -1.43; 6.59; 6.59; 6.59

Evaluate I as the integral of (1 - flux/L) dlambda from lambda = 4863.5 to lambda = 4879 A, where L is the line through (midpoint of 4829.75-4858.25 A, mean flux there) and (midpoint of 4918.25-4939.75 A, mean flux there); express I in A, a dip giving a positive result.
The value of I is 1.8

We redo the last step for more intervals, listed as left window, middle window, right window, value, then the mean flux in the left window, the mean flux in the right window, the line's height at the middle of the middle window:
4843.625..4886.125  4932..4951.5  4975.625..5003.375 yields -2.3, 6.38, 6.46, 6.43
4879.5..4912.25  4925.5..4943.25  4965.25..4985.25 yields -0.6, 6.93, 6.66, 6.8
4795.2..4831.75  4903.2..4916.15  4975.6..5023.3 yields -0.5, 7.19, 6.37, 6.77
